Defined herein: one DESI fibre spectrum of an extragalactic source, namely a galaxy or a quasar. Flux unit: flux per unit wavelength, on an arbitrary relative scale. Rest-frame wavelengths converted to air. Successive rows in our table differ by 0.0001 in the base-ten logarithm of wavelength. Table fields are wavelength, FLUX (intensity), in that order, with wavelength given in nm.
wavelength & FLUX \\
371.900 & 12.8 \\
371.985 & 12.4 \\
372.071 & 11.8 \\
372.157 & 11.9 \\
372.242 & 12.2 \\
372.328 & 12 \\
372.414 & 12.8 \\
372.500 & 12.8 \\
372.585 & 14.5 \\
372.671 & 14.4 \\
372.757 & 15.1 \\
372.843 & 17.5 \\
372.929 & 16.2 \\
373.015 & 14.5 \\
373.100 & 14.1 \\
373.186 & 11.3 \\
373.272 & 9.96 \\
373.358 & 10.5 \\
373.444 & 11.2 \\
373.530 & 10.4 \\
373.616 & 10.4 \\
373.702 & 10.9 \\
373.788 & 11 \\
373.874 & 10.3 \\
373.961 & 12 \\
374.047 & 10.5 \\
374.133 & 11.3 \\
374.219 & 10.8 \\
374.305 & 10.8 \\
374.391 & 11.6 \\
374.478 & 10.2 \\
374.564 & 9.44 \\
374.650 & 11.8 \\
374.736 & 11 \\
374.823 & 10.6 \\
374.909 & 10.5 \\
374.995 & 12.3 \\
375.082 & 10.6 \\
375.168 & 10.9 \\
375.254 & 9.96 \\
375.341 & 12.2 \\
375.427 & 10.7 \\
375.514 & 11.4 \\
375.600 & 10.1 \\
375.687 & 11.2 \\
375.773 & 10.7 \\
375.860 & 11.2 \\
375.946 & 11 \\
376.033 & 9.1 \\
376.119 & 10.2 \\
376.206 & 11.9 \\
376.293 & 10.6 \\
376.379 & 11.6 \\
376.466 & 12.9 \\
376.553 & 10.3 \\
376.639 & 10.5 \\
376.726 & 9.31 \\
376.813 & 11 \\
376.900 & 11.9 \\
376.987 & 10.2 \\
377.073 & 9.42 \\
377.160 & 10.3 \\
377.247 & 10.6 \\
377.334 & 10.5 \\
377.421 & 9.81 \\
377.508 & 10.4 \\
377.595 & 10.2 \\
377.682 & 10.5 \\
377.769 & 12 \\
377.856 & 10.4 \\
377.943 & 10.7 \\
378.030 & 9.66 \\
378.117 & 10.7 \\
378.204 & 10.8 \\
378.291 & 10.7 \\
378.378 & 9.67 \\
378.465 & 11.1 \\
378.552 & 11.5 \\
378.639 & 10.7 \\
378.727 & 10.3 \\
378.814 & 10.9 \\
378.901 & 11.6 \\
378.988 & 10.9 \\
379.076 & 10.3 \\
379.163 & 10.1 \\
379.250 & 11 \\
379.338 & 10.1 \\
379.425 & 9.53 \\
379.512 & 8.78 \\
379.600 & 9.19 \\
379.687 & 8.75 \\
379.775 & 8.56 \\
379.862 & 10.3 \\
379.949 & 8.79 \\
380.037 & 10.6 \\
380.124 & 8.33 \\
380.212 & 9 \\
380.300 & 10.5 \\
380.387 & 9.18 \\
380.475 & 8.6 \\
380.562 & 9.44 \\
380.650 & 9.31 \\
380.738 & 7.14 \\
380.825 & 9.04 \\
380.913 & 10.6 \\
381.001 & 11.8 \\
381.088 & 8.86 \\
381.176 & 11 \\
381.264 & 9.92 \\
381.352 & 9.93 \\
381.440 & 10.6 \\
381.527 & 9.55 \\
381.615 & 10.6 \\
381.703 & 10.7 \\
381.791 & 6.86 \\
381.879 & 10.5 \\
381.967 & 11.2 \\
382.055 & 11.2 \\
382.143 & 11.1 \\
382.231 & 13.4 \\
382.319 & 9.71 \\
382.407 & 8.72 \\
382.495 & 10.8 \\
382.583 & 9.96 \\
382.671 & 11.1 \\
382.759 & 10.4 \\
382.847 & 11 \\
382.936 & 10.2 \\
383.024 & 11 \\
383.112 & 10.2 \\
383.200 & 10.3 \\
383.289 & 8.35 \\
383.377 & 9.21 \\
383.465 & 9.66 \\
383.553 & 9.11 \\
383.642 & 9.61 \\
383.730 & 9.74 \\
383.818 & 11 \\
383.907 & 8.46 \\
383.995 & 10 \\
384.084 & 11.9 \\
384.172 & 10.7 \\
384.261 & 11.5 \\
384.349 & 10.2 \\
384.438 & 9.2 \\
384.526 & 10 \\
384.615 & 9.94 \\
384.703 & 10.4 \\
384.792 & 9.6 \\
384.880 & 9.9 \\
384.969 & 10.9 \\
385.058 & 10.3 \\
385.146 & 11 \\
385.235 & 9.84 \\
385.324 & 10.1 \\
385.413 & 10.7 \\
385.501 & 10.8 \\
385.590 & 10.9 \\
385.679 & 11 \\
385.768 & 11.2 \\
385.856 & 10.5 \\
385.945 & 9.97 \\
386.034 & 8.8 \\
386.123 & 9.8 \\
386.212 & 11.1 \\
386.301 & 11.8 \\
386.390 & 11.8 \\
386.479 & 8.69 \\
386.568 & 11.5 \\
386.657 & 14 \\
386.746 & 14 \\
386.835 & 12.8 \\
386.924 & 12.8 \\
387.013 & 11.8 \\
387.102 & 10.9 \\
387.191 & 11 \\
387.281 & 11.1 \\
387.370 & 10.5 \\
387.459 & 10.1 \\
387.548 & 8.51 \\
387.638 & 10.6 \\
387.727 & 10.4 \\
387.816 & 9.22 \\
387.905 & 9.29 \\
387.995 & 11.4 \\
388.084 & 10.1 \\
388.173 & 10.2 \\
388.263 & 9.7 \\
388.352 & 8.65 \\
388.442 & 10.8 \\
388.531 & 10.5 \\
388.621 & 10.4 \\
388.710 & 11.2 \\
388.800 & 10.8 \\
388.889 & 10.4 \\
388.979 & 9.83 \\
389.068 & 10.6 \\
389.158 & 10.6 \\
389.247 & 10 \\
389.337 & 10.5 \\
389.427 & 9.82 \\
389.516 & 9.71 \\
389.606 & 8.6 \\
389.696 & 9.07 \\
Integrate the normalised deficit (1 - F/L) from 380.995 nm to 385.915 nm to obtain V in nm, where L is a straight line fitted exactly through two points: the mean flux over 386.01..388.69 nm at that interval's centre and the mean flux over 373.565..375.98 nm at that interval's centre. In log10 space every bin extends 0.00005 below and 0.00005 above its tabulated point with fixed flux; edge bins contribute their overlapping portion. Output 0.24 nm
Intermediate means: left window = 10.9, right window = 10.8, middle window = 10.3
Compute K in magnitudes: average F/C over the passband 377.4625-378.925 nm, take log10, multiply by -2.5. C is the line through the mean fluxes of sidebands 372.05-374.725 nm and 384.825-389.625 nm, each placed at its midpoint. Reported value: 0.08 mag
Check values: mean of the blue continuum 12.1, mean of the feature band 10.7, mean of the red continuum 10.6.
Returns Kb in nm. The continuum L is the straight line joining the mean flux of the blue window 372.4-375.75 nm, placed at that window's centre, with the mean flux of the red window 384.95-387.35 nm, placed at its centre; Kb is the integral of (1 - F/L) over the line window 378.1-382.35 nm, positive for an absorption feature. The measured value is 0.50 nm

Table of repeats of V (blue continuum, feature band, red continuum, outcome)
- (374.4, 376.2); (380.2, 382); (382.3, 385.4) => 0.10 nm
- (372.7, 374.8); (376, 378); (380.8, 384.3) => 0.11 nm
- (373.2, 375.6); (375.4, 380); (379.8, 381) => -0.19 nm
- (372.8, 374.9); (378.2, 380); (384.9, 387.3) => 0.19 nm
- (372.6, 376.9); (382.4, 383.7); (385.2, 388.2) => 0.12 nm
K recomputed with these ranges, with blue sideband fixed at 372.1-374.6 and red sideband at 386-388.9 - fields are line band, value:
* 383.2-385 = 0.11 mag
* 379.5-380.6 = 0.23 mag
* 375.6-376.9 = 0.09 mag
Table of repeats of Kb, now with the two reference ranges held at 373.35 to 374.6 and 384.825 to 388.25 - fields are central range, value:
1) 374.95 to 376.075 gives -0.01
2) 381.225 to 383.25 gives 0.07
